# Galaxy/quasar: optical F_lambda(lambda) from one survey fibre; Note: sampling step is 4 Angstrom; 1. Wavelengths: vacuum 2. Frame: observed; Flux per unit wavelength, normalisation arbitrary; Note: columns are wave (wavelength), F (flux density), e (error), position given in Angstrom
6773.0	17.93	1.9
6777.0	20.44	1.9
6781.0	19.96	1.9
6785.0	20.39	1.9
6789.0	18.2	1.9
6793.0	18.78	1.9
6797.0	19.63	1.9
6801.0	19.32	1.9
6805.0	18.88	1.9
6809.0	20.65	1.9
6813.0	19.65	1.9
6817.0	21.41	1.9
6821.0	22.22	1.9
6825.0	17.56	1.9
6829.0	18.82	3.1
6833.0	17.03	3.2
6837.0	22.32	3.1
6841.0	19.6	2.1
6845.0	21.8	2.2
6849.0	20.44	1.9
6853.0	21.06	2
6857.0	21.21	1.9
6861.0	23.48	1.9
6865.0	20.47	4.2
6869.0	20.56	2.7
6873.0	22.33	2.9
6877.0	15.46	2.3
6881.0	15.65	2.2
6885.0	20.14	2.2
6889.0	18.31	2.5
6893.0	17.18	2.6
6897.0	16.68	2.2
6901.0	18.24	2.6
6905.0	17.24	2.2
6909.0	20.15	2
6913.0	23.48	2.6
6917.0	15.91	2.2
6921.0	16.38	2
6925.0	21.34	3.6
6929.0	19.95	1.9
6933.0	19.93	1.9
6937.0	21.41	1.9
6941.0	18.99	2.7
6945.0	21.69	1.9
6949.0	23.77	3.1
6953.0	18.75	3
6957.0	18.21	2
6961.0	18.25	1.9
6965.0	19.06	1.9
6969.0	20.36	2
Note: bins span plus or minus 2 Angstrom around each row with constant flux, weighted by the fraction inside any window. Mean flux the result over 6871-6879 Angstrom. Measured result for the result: 18.9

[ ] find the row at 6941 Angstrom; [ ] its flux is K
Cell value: 18.99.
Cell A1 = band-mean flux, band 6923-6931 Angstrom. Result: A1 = 20.6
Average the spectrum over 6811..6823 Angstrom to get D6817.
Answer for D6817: 21.1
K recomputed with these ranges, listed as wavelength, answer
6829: 18.82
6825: 17.56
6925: 21.34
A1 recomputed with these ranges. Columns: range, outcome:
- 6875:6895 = 17.3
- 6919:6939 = 19.8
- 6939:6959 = 20.3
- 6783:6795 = 19.1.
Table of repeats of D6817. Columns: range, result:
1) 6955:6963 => 18.2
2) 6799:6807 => 19.1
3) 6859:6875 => 21.7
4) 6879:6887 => 17.9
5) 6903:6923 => 18.6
